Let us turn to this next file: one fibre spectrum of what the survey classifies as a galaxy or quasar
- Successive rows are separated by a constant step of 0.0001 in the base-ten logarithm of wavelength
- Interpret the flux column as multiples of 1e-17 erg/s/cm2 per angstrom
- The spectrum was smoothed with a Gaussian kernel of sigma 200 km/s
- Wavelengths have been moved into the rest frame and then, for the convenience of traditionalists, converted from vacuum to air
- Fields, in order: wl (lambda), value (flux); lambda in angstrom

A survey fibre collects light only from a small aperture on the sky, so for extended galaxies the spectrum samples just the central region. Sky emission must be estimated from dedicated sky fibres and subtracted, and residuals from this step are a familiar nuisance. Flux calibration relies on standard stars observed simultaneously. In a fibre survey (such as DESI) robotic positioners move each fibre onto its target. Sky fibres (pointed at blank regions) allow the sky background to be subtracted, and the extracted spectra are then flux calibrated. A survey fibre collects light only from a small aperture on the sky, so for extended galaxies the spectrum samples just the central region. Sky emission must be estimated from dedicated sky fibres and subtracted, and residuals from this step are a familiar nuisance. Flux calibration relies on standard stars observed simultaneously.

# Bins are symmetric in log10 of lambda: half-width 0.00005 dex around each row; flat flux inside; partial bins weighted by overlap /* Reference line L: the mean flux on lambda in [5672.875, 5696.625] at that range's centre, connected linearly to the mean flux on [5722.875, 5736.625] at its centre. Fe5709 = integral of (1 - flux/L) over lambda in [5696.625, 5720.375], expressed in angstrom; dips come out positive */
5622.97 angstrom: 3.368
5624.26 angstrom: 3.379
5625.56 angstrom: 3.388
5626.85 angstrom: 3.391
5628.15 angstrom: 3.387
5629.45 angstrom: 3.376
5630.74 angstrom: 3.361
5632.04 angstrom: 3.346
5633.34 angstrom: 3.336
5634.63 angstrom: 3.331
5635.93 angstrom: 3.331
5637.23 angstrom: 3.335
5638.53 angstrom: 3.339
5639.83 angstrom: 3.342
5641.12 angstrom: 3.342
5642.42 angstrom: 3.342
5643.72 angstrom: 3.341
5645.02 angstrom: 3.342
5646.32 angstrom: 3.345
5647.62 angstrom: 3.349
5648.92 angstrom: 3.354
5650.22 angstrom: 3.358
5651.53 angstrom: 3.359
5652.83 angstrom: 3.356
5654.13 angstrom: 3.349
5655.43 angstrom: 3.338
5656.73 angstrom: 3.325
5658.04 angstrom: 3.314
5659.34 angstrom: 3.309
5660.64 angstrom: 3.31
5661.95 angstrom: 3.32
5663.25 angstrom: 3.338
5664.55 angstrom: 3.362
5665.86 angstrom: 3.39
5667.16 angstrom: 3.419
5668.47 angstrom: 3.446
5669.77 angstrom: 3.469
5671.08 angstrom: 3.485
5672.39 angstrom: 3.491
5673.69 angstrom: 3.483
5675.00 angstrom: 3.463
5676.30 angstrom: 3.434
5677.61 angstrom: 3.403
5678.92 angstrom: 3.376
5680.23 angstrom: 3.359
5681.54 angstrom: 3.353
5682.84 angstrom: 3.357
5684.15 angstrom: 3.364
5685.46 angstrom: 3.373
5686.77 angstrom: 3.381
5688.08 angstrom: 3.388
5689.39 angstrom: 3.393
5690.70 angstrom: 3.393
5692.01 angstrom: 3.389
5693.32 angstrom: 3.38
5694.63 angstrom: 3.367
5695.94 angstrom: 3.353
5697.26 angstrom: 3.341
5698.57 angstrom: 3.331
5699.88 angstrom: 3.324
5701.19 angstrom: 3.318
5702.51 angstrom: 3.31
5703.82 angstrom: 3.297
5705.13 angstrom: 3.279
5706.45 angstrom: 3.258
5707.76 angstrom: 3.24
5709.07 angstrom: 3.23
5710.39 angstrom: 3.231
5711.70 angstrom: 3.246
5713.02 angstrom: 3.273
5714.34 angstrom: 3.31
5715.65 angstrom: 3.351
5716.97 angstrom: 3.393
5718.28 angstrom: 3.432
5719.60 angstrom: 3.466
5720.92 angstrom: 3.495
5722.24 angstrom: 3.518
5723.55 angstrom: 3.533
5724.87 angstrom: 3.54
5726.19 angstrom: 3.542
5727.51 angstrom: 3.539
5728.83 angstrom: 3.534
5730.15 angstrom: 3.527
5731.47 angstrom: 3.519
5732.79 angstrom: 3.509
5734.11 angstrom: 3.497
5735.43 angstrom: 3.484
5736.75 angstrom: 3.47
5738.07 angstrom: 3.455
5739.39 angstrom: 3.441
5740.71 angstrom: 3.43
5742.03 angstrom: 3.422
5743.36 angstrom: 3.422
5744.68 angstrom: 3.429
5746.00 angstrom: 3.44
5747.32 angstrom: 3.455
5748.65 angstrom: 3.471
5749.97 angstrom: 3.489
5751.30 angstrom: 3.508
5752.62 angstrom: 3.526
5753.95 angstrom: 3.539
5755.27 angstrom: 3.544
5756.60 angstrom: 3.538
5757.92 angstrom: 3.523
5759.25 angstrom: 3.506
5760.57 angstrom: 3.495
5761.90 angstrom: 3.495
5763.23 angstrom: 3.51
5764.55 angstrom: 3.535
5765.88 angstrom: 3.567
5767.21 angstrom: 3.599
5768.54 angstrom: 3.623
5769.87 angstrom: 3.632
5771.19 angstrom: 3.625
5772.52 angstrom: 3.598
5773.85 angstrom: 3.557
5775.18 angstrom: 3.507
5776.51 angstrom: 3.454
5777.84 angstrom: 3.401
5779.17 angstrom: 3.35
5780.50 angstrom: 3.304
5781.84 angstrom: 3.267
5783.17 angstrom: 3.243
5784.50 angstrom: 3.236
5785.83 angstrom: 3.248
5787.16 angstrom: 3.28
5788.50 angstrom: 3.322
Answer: 1.0 angstrom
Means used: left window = 3.39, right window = 3.52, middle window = 3.31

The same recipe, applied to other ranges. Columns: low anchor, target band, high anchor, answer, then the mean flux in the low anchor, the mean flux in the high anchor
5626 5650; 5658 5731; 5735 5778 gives 0.9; 3.35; 3.51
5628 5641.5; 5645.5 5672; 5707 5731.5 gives 0.0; 3.35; 3.41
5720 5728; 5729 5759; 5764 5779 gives 0.4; 3.52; 3.55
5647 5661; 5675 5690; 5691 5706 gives -0.2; 3.34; 3.33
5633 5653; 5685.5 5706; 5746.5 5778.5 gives 0.5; 3.34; 3.53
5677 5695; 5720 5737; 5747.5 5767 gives -0.3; 3.38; 3.52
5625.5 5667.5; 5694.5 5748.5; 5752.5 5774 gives 1.2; 3.35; 3.55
